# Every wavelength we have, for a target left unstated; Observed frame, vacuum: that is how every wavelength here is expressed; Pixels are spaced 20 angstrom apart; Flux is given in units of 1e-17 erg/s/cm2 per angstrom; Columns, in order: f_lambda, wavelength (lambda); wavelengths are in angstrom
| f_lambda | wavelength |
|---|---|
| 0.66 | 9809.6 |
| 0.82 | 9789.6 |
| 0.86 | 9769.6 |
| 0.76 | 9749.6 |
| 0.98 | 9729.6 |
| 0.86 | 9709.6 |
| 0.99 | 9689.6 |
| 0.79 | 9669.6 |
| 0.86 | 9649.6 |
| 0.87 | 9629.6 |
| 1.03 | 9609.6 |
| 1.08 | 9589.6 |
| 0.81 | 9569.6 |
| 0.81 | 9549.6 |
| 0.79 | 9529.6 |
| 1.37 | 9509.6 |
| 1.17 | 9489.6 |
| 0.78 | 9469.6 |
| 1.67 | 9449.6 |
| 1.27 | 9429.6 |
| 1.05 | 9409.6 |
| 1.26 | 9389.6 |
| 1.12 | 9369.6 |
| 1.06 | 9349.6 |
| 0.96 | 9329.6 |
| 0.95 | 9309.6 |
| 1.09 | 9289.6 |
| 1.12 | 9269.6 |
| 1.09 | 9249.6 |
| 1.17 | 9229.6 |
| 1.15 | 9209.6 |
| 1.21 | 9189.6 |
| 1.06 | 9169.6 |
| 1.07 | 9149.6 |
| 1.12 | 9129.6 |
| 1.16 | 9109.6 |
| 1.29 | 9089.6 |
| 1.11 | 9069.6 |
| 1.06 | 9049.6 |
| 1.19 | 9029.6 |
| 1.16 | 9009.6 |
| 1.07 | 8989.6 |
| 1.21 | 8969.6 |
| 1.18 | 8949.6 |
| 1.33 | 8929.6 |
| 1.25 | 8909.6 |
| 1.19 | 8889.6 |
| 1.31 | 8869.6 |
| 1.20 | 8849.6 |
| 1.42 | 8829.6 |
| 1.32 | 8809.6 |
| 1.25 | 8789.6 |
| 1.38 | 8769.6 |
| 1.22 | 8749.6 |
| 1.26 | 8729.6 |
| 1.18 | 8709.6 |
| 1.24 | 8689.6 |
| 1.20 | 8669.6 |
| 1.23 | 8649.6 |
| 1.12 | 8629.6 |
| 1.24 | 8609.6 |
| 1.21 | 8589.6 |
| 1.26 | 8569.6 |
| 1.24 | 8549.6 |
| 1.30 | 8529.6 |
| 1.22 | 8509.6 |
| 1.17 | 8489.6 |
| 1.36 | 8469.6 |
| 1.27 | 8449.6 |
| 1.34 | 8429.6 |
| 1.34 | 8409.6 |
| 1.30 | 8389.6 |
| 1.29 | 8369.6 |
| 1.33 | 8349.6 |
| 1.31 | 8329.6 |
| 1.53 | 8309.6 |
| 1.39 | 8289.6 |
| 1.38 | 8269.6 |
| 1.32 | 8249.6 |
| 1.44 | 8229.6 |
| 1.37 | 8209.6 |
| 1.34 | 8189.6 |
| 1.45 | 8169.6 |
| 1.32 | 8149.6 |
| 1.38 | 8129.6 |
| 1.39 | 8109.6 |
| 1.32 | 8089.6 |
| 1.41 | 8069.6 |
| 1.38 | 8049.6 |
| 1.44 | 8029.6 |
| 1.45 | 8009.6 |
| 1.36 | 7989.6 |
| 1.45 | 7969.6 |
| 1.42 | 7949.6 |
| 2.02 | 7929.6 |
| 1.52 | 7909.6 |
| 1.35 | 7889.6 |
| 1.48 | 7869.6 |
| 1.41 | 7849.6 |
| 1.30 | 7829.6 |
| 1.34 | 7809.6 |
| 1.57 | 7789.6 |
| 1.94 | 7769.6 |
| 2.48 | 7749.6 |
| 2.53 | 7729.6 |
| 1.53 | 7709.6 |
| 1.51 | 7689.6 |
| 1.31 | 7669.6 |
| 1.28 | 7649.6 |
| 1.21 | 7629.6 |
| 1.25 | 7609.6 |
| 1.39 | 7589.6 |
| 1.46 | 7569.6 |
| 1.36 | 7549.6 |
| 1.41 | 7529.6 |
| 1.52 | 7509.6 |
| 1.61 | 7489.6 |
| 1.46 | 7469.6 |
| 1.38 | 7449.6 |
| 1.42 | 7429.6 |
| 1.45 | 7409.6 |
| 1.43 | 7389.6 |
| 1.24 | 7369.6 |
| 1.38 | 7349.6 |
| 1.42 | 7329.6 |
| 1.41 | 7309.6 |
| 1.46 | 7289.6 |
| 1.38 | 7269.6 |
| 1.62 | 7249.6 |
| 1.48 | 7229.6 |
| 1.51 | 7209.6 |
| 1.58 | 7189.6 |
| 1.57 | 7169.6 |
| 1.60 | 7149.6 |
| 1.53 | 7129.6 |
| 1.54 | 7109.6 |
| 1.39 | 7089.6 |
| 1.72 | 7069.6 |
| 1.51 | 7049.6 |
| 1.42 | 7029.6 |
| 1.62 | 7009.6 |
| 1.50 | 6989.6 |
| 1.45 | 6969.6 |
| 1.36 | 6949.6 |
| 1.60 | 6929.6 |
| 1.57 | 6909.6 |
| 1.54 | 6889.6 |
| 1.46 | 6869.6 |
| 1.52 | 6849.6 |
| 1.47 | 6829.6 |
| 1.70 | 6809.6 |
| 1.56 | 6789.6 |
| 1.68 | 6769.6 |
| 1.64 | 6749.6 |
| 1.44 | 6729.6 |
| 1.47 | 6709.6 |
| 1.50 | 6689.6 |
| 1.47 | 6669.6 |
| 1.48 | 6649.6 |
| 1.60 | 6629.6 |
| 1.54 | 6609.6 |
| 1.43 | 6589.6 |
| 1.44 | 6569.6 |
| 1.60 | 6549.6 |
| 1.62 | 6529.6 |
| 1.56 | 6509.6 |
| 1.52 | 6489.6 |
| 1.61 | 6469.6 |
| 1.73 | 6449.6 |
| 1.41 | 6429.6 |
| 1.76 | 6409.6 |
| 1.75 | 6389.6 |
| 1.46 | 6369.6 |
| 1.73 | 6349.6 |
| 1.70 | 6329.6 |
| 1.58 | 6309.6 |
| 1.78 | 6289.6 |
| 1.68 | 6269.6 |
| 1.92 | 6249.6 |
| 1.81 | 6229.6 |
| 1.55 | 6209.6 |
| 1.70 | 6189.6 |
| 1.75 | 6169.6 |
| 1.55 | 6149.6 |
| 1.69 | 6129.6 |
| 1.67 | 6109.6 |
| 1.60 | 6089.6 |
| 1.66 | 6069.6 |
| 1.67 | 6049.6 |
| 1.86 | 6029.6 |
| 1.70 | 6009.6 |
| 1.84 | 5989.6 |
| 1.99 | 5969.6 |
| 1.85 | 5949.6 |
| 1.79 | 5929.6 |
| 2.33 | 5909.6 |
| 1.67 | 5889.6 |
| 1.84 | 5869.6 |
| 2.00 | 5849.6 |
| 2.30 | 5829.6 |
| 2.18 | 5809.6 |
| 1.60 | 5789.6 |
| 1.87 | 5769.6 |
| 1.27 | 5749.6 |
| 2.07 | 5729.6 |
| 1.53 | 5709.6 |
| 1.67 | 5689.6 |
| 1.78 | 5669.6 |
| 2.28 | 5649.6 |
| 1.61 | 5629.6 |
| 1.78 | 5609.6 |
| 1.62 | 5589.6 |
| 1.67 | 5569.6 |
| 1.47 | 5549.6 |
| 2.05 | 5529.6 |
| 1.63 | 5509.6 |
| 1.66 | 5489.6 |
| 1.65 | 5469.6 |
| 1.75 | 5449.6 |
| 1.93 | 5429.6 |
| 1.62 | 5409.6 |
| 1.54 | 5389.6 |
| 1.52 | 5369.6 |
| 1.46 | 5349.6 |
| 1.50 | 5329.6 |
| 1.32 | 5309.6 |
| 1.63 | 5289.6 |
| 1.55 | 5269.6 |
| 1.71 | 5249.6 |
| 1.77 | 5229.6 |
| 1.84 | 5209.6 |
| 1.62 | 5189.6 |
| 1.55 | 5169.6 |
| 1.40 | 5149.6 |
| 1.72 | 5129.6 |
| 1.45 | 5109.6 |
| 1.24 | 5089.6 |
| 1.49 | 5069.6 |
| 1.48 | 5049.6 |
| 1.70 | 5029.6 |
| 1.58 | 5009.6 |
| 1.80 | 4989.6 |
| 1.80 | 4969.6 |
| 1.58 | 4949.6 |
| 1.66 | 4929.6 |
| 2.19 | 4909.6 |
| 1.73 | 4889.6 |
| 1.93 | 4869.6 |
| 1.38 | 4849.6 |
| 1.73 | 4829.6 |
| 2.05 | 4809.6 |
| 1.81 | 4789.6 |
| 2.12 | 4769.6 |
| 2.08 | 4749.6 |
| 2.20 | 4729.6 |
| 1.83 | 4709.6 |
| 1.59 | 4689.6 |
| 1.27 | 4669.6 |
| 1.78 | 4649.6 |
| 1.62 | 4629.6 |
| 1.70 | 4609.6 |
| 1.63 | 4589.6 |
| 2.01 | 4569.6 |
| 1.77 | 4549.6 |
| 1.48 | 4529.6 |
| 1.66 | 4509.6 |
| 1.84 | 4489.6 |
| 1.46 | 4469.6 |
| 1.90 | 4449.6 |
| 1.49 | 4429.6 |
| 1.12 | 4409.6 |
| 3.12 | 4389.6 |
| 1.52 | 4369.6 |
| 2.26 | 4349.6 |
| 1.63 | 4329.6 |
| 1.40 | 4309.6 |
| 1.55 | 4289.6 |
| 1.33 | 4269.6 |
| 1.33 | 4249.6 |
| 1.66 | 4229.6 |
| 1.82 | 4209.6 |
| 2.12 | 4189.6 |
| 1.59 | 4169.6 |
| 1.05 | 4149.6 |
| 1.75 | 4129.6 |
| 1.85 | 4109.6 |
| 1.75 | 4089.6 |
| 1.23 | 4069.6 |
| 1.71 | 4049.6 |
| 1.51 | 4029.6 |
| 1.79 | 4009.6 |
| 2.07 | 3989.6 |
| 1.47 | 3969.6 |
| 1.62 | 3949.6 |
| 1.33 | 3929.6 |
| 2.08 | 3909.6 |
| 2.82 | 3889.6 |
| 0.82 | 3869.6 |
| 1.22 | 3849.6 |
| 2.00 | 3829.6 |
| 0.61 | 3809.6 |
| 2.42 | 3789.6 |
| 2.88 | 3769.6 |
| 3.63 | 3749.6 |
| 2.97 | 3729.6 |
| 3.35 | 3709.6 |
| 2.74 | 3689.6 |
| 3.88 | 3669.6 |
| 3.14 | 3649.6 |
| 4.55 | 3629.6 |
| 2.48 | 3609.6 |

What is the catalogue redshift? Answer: 0.179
